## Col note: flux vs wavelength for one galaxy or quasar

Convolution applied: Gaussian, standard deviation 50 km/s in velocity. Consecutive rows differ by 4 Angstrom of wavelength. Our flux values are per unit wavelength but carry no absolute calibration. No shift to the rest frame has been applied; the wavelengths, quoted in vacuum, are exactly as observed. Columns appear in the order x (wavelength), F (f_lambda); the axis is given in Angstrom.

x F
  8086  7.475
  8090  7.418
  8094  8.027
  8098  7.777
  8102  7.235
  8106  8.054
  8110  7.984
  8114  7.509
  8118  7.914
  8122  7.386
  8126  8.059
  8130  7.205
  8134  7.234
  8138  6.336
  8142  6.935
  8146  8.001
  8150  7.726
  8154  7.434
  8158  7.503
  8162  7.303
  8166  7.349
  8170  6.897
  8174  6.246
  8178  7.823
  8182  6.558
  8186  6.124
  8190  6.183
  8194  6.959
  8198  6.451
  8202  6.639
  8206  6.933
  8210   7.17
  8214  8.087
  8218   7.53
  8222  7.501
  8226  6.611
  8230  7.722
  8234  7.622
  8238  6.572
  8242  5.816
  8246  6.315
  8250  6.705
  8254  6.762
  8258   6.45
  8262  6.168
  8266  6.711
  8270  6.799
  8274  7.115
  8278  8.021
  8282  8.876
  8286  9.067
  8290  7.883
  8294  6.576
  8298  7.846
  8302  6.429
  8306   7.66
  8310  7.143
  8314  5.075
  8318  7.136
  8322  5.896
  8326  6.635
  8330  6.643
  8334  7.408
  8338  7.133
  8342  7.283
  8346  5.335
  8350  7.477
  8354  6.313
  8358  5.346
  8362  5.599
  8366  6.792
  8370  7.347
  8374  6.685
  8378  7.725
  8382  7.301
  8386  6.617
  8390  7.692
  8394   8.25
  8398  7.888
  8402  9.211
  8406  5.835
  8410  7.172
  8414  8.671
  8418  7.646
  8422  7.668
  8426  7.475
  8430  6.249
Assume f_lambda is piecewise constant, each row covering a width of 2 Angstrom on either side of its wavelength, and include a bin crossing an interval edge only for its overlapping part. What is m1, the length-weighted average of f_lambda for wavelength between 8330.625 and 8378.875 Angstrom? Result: 6.68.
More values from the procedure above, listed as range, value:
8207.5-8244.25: 7.17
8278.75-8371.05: 6.92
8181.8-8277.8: 6.84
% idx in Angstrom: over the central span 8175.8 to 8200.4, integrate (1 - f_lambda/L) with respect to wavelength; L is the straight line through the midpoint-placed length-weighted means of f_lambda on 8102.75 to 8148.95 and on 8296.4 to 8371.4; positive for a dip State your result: 1.94 Angstrom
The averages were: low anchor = 7.51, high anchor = 6.65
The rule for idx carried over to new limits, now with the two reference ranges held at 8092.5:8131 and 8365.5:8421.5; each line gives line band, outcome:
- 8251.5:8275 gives 3.0 Angstrom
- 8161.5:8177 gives 1.4 Angstrom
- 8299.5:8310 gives 0.7 Angstrom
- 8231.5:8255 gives 3.0 Angstrom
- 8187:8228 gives 3.6 Angstrom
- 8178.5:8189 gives 1.6 Angstrom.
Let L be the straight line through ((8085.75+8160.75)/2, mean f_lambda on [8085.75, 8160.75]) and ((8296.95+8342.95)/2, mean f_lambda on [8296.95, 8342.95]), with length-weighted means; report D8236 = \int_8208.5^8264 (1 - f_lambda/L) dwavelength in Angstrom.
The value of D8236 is 1.6 Angstrom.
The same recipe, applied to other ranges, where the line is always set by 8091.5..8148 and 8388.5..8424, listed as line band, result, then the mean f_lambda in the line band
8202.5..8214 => 0.7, 7.18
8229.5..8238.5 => 0.3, 7.36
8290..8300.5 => 0.5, 7.3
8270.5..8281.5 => 0.0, 7.64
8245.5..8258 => 1.7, 6.6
